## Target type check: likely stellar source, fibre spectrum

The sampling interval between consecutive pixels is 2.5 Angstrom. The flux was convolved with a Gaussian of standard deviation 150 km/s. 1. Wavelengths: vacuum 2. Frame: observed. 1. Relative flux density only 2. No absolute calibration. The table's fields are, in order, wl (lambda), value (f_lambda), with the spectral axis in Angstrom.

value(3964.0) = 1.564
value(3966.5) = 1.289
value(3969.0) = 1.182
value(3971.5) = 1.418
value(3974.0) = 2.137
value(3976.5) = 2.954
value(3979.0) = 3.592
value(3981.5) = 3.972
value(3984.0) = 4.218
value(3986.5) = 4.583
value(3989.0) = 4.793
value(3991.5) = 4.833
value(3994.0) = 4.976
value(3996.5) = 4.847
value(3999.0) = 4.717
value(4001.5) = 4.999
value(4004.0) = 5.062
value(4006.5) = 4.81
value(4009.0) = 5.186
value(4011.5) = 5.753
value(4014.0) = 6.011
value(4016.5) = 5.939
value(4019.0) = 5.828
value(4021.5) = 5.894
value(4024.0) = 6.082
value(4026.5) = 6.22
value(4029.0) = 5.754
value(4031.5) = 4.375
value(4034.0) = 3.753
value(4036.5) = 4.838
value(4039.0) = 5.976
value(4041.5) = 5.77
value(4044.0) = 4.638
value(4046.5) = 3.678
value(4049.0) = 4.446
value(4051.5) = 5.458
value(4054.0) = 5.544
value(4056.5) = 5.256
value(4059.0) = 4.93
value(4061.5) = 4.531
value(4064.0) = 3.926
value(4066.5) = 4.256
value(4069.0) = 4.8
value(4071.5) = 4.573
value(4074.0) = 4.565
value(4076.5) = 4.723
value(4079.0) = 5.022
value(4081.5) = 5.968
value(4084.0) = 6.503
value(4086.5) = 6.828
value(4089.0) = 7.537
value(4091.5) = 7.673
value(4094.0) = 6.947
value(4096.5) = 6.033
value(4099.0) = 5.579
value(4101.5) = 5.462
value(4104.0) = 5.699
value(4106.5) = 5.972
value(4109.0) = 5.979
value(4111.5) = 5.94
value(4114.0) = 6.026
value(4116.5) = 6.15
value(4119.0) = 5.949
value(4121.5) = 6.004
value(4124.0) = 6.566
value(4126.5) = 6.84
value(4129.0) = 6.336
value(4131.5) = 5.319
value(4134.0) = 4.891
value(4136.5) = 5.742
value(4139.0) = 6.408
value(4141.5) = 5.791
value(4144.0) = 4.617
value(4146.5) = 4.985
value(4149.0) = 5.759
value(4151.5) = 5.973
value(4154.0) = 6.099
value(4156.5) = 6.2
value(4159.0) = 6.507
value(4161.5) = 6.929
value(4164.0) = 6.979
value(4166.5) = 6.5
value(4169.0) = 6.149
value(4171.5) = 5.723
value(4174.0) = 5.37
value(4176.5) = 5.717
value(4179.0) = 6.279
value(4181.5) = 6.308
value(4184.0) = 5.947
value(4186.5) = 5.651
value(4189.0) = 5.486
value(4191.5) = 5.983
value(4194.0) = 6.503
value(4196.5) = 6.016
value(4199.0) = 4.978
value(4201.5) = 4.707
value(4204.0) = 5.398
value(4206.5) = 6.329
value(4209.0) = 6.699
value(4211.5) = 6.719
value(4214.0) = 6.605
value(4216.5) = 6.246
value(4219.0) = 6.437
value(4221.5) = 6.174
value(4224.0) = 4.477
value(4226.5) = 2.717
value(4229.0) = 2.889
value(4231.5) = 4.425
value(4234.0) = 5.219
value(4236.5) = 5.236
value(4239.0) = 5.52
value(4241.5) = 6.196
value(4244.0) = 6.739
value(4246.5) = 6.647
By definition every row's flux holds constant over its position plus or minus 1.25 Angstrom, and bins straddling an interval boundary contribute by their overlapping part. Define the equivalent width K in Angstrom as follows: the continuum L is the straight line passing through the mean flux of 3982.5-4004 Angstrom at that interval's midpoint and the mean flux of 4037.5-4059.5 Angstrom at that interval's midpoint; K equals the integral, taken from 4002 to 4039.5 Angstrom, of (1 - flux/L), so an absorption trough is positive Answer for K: -3.8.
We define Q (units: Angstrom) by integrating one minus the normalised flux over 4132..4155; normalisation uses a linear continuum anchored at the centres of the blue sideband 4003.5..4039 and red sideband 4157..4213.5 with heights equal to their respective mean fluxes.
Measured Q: 1.25 Angstrom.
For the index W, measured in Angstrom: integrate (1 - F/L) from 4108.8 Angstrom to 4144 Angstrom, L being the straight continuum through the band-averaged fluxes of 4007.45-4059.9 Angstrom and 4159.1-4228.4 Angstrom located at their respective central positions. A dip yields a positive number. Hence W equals -1.98 Angstrom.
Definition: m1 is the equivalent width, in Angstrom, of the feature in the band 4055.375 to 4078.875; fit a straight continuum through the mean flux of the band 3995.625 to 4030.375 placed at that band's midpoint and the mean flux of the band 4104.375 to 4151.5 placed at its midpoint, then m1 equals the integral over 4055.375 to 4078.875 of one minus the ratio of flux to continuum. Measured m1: 4.3 Angstrom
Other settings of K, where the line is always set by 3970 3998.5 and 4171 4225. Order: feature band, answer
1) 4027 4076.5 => -3.58 Angstrom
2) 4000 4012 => -3.13 Angstrom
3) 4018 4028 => -4.22 Angstrom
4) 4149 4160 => -1.30 Angstrom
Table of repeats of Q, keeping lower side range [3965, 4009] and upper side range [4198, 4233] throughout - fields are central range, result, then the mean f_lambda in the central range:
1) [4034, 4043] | -2.37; 5.26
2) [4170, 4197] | -4.08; 5.91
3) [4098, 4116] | -4.70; 5.83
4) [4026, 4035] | -1.89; 4.96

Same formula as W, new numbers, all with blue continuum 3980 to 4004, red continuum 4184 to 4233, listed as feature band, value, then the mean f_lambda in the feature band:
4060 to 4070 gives 1.2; 4.38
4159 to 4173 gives -2.9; 6.44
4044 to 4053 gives 0.6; 4.57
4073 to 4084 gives -0.5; 5.24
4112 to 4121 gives -1.5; 6.03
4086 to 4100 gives -4.8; 6.78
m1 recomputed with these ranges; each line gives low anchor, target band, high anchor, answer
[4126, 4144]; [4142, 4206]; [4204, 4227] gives -0.4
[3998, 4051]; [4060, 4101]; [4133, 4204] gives -0.8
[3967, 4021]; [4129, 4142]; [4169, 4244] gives -1.2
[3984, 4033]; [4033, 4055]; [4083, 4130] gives 2.9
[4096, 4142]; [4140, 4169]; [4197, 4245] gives -1.4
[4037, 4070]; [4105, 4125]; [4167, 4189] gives -2.6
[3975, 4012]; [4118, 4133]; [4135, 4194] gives -1.3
